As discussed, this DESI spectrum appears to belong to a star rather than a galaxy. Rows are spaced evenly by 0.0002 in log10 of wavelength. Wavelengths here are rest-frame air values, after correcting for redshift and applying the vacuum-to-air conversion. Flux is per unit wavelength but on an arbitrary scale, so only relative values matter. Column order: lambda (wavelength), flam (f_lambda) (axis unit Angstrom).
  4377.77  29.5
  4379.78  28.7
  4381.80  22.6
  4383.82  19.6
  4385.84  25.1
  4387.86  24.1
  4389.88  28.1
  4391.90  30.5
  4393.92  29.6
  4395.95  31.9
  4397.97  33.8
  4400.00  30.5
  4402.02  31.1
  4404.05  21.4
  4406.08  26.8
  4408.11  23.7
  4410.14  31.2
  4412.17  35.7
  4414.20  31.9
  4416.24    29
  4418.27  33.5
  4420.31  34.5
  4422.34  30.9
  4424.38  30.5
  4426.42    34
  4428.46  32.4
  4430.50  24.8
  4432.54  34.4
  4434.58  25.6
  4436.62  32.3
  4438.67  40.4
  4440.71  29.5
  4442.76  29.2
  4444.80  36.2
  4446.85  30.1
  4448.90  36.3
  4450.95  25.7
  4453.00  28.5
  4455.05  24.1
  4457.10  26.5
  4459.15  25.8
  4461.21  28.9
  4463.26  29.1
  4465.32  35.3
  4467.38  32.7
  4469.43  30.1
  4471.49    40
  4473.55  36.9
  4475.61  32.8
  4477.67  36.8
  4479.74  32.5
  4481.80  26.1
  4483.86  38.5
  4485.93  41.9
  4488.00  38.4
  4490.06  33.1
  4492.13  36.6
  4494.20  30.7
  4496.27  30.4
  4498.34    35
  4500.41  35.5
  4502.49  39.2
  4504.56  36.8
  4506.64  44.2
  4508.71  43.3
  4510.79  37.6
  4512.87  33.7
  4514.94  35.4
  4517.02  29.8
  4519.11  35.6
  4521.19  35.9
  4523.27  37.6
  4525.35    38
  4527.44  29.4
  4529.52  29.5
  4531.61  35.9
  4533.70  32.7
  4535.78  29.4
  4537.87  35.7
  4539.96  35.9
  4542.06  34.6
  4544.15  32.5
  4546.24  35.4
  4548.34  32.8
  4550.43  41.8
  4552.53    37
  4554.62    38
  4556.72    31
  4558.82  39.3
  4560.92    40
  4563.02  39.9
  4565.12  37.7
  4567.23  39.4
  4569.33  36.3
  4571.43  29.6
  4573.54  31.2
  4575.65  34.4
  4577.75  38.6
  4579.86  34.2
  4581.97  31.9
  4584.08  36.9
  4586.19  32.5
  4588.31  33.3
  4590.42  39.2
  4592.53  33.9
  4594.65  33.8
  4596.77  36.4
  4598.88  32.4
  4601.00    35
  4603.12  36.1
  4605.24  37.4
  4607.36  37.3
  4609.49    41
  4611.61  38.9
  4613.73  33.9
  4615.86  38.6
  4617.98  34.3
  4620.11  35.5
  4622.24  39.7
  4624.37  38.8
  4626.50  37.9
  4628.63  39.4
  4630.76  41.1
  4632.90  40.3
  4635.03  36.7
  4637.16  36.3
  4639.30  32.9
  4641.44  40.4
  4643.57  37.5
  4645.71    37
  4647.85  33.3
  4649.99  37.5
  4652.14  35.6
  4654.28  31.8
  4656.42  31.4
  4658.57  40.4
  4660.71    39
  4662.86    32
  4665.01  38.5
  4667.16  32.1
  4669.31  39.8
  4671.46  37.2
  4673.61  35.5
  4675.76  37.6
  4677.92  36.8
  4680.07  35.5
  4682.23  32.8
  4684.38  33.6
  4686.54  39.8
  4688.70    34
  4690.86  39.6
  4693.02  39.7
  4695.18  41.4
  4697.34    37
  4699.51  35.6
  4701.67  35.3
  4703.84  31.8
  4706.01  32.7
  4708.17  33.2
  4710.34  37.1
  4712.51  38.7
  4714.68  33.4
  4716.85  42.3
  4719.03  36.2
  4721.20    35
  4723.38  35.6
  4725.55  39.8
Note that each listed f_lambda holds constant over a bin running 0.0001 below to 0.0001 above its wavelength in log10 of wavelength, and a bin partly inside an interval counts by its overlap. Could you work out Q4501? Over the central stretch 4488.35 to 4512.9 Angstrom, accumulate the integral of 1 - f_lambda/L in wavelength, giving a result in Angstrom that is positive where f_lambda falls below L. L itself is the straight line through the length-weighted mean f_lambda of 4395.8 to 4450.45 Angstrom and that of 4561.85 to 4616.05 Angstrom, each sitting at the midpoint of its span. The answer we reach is -2.4 Angstrom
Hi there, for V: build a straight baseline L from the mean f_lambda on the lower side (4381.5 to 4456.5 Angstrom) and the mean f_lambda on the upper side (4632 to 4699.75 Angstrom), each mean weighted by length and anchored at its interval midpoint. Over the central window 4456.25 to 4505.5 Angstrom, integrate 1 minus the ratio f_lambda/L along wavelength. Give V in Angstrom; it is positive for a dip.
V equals -3.6 Angstrom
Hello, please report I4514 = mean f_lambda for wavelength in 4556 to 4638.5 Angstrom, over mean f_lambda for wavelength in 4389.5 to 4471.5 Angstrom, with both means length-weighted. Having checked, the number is 1.19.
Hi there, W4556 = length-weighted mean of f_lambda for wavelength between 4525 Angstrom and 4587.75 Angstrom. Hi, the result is 35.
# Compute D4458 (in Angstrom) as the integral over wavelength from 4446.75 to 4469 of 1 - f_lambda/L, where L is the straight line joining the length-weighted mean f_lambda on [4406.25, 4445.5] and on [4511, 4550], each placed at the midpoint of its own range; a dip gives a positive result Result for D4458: 2.0 Angstrom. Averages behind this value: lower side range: 31.4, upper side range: 34.1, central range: 29.4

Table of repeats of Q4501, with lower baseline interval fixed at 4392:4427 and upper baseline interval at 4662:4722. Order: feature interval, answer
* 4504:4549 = -3.0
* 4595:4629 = -2.2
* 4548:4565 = -2.1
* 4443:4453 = -0.1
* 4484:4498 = -1.4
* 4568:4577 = 0.1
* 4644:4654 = -0.1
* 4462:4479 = -1.2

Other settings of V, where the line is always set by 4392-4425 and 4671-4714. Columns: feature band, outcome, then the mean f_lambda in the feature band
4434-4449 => -0.7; 32.4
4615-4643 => -2.3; 37.8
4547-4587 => -2.8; 35.9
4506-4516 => -1.9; 38.6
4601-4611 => -0.9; 37.7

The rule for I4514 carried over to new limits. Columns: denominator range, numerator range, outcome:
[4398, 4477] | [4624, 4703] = 1.19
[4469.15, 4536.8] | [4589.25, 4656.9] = 1.04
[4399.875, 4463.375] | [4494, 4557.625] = 1.17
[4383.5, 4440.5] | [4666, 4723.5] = 1.21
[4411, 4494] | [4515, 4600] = 1.08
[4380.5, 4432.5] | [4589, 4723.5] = 1.25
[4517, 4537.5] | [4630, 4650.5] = 1.11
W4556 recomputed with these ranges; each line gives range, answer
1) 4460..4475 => 33.2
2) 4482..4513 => 36.8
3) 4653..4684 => 35.7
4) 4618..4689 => 36.6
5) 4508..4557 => 34.9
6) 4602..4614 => 37.7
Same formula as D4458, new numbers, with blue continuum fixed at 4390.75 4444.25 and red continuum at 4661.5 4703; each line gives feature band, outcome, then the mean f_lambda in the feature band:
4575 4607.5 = -0.58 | 35.2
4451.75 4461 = 1.51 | 26.4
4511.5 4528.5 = -0.77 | 34.5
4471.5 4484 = -0.79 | 34.1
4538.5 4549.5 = -0.28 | 34.4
